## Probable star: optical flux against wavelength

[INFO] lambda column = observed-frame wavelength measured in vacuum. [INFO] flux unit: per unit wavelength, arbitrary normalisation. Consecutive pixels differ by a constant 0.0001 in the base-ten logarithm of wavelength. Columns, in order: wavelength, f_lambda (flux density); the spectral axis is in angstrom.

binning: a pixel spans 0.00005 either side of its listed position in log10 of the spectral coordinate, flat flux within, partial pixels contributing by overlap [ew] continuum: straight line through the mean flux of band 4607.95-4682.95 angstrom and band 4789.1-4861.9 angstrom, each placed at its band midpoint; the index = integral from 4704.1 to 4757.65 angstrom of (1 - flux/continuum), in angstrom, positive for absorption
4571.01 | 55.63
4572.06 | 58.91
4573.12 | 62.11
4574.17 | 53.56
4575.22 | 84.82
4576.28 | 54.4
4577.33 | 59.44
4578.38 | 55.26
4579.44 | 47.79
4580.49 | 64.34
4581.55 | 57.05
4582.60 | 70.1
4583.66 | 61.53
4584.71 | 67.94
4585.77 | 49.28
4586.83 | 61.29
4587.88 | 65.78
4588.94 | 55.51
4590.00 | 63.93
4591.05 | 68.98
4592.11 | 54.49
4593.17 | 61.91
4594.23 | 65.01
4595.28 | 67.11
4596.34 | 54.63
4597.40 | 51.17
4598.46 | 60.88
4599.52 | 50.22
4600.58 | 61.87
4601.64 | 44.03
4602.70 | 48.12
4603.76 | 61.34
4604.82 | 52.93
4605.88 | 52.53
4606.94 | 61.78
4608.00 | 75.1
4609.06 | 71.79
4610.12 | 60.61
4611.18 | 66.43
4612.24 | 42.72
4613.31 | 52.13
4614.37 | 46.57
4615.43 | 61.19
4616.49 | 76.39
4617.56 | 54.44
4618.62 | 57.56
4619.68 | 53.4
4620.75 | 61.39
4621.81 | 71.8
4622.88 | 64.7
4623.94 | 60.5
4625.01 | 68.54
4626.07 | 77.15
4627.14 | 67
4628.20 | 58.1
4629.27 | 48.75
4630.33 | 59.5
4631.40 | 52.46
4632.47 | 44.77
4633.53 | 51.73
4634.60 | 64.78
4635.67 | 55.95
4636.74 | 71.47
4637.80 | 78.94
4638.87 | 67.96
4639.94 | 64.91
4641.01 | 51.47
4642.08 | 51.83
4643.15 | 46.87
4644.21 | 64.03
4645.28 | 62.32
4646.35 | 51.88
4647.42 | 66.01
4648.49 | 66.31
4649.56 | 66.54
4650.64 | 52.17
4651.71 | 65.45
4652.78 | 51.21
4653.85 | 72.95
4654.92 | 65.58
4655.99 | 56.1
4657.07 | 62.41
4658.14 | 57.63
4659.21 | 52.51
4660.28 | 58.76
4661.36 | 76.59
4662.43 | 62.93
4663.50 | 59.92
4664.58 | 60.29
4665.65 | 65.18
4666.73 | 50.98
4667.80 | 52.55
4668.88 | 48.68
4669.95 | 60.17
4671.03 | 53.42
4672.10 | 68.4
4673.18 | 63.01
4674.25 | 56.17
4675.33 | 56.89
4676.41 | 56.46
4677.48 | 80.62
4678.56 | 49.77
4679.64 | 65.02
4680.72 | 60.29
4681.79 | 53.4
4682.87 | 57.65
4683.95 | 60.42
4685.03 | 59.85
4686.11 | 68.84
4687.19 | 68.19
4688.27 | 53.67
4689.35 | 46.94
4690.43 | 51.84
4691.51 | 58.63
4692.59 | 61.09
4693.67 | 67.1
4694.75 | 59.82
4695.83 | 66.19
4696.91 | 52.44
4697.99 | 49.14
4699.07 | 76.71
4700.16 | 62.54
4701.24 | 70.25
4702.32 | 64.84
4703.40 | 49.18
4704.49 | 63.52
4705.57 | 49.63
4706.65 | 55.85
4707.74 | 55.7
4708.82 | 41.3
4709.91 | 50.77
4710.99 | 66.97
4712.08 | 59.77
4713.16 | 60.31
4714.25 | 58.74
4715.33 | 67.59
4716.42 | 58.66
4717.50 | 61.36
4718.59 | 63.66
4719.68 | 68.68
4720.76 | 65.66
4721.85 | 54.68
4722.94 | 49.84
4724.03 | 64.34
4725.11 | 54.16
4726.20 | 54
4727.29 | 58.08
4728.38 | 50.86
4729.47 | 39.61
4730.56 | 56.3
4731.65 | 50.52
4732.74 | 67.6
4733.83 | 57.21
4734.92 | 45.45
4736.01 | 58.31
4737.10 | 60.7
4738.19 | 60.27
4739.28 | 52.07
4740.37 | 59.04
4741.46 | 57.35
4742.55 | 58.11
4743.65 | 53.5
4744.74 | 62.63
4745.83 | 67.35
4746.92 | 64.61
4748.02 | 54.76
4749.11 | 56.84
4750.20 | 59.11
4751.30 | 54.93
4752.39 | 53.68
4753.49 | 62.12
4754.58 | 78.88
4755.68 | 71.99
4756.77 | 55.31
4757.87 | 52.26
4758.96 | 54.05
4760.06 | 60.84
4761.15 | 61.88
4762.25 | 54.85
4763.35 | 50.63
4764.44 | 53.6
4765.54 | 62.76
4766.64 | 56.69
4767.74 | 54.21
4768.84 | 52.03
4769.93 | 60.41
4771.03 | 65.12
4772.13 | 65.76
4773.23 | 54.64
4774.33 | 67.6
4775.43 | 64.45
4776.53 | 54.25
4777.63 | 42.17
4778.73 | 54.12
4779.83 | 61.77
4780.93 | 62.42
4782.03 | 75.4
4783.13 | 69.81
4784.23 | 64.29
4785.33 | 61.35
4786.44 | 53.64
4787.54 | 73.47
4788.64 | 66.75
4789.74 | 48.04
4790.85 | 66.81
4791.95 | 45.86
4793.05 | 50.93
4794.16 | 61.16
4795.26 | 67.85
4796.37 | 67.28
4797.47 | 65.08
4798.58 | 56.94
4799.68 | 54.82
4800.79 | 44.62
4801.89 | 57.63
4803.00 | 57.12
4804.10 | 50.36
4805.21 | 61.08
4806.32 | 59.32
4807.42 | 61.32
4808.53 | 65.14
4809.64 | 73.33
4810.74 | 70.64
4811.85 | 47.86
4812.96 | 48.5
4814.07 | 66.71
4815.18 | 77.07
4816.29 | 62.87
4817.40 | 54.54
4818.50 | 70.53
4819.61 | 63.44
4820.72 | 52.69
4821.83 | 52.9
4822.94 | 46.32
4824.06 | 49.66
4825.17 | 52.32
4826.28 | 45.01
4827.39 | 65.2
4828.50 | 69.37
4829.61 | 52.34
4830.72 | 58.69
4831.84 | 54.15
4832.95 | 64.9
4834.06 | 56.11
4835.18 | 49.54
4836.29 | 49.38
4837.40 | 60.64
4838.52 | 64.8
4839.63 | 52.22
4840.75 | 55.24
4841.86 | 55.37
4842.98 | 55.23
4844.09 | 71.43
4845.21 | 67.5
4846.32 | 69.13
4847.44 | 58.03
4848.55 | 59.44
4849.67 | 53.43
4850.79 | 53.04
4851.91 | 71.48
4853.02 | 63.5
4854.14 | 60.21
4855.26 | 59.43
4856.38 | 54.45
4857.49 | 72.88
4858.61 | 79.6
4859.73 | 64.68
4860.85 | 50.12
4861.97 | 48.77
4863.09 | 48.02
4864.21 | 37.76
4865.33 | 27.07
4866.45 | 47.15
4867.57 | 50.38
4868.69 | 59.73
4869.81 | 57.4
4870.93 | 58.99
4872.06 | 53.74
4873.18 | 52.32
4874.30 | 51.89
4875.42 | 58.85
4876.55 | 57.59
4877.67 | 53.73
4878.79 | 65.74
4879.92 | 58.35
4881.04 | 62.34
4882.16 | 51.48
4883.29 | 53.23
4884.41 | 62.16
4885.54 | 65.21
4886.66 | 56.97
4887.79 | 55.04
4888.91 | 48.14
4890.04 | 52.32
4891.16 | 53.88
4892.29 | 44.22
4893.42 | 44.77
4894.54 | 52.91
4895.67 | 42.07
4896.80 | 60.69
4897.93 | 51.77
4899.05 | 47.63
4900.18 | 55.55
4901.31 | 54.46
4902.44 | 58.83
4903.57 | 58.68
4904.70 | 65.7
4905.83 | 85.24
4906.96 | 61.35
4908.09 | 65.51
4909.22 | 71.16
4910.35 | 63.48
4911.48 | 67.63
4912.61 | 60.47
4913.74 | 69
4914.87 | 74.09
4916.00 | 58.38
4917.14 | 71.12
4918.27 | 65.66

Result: 1.4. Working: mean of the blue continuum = 60.3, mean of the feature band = 58.2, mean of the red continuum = 59.1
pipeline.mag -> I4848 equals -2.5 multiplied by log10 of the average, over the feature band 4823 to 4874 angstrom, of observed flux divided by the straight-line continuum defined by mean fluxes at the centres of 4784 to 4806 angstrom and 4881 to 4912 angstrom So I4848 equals 0.02 mag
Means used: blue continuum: 58.7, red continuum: 57.5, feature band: 56.7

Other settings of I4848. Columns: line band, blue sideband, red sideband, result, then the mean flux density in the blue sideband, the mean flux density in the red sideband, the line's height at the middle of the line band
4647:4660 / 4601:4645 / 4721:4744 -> -0.05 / 59.6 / 55.5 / 58.5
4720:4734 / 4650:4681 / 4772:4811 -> 0.08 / 60.1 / 60.4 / 60.2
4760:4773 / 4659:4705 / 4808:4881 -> 0.02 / 60.1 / 57.8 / 58.9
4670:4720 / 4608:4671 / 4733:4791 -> 0.00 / 60.3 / 59.4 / 59.9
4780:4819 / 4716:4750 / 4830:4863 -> -0.04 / 57.6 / 59.6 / 58.8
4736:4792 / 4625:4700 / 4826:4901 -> -0.03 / 60.1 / 56.2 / 58.2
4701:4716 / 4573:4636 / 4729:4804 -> 0.02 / 59.6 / 58.7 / 59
